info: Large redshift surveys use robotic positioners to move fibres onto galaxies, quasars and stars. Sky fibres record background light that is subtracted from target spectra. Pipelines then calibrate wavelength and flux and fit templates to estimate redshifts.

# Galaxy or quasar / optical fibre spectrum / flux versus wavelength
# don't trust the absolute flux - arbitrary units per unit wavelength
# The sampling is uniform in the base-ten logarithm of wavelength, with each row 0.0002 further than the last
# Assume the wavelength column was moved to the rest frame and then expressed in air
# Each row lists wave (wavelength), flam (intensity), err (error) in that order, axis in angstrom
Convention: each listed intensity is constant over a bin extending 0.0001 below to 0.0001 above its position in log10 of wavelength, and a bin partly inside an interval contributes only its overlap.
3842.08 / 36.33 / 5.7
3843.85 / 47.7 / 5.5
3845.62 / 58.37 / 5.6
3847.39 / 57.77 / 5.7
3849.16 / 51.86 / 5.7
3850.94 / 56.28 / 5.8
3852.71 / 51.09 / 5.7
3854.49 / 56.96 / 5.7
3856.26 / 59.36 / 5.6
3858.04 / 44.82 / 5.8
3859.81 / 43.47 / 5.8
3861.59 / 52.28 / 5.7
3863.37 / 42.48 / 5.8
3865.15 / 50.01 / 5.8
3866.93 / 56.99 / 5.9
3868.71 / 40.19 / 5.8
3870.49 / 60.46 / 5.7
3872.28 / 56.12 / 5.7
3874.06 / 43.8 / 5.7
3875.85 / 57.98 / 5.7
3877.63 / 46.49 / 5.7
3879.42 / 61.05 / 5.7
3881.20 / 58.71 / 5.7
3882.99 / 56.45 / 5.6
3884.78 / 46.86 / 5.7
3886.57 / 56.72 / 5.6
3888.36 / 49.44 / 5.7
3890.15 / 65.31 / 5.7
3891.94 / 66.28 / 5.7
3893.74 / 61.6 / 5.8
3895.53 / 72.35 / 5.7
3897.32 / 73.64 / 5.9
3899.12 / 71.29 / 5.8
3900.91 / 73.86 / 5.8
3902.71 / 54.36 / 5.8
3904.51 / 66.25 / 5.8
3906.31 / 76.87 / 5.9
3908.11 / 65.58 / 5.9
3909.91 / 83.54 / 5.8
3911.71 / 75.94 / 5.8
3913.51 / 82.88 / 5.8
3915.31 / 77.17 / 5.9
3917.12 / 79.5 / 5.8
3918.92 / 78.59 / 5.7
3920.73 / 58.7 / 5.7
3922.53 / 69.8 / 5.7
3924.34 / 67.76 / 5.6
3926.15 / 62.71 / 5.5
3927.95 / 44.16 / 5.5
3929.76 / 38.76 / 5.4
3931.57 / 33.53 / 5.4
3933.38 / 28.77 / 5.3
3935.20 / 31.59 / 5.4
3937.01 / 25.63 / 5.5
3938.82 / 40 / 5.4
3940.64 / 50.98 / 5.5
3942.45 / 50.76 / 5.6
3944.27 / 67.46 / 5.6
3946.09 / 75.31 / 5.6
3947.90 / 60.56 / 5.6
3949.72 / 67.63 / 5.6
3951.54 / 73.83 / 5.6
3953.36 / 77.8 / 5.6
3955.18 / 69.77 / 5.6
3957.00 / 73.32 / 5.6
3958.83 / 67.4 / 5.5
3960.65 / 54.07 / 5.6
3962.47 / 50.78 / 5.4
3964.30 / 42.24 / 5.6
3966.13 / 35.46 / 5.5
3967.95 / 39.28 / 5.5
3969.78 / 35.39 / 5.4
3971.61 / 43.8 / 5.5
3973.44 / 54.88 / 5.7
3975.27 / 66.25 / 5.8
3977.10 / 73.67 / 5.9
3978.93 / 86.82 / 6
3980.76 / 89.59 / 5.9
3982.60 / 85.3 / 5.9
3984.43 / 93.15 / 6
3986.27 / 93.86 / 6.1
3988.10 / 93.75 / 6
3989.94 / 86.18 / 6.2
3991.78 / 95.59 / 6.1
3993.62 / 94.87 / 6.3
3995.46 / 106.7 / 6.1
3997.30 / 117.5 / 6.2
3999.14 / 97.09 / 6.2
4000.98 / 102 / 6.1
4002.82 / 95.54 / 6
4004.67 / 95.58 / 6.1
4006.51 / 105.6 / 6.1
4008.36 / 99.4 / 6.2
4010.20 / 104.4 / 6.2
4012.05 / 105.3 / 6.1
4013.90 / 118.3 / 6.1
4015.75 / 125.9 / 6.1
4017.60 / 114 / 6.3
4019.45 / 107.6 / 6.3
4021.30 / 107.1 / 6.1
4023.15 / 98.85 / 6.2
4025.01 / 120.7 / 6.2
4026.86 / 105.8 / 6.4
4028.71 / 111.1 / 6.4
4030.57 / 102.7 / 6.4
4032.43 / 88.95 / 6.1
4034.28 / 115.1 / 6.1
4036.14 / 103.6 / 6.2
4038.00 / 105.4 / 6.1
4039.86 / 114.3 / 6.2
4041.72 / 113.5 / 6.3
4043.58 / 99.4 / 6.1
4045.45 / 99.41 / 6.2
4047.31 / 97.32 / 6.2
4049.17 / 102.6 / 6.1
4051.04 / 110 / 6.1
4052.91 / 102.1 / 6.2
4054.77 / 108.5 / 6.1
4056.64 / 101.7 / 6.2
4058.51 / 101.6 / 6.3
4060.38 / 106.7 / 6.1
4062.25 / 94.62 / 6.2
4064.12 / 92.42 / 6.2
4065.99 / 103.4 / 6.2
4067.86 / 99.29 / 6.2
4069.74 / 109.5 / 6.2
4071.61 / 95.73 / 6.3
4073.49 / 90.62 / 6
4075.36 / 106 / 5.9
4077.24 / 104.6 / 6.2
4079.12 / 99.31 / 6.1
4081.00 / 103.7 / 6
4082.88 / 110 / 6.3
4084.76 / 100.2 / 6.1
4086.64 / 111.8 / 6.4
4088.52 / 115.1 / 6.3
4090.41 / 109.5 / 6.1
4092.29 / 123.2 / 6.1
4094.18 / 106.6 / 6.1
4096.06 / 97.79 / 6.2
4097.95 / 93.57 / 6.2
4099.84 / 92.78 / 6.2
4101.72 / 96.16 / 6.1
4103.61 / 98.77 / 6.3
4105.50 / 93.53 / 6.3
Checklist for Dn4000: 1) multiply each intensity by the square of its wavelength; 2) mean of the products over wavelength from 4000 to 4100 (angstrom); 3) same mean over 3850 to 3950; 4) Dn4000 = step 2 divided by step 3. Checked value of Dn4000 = 1.9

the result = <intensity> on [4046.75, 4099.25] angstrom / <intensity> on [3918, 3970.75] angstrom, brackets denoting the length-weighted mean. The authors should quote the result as 1.9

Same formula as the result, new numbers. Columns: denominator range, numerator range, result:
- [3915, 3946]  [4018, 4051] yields 1.98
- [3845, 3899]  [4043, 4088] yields 1.85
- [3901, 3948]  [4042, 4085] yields 1.71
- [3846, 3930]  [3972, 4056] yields 1.66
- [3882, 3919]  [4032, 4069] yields 1.52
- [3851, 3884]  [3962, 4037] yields 1.74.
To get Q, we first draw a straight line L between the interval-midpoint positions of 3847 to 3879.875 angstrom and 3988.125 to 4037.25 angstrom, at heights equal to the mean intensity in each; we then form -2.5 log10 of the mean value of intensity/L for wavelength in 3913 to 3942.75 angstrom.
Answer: 0.34 mag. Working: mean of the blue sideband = 51.9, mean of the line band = 53.9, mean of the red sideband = 105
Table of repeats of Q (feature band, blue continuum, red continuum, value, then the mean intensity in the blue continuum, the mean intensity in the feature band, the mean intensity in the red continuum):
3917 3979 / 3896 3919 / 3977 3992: 0.41 mag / 73.6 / 55.8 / 89.1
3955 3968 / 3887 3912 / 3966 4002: 0.38 mag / 67.9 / 54.1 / 80.6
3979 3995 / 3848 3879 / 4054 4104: -0.14 mag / 51.4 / 91.7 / 103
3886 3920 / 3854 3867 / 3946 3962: -0.20 mag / 50.2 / 70.1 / 68.1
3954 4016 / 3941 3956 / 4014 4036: 0.09 mag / 67.3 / 81.9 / 109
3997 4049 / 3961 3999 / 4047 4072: -0.19 mag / 74.5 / 106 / 102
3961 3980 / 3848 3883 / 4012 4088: 0.48 mag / 52.3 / 53.2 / 105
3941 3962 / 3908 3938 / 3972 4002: 0.09 mag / 58.8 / 66.3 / 89.1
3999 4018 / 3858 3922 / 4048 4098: -0.19 mag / 61.7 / 106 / 104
